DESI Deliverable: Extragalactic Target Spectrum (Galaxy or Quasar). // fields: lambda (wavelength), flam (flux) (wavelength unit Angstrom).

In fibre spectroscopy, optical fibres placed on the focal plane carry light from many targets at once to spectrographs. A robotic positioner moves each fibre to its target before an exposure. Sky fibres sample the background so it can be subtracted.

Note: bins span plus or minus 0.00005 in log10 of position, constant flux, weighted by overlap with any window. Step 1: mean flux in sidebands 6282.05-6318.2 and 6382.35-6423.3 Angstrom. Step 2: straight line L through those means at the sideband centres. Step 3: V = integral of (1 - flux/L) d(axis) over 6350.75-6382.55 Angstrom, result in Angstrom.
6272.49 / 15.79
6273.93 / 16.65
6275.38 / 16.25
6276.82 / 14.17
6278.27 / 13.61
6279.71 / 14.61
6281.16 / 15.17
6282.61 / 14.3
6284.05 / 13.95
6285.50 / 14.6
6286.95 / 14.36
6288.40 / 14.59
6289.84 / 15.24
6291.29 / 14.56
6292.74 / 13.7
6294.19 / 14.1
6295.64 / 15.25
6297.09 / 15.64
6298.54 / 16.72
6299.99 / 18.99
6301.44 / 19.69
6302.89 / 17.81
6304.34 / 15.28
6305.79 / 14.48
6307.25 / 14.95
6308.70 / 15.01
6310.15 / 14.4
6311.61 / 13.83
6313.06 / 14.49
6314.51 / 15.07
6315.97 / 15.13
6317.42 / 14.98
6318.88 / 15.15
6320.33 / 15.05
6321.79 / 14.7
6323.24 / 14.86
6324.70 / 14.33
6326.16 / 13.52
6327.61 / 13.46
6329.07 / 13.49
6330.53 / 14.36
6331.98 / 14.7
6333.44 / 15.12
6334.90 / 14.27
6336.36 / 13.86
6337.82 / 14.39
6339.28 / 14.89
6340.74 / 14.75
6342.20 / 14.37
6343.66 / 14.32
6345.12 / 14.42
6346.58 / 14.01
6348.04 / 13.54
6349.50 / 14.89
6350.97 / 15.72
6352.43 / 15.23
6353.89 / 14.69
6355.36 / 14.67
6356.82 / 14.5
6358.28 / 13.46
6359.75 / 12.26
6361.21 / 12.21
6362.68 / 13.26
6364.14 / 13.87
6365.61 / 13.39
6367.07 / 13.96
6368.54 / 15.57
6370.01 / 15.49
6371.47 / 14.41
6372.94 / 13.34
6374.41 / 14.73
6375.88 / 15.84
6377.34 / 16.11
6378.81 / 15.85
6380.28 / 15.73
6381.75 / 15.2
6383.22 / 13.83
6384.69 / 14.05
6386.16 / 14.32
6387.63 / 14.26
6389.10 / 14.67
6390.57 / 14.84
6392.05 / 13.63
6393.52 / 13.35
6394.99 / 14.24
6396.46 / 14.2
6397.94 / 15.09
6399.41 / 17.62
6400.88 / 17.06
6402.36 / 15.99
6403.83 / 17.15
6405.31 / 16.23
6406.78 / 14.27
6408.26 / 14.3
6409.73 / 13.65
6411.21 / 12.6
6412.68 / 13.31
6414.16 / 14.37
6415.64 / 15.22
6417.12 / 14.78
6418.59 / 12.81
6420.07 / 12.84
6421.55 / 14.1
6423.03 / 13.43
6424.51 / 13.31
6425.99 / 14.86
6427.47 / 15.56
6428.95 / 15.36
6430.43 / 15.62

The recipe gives 0.6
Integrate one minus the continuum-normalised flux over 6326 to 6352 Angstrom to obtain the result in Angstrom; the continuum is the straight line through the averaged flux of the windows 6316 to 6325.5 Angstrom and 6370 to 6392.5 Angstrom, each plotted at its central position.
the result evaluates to 0.8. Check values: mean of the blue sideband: 14.9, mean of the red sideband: 14.8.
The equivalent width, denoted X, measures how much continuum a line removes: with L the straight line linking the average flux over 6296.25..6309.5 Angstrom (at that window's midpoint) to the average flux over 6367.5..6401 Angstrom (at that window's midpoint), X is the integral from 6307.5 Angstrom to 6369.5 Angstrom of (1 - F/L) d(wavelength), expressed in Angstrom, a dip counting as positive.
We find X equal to 5.7 Angstrom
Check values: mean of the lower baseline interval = 16.5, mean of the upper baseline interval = 14.9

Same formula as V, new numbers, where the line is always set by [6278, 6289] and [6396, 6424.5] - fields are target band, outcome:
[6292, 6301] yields -0.9 Angstrom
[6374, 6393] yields -0.3 Angstrom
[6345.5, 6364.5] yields 0.7 Angstrom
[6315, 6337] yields 0.0 Angstrom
